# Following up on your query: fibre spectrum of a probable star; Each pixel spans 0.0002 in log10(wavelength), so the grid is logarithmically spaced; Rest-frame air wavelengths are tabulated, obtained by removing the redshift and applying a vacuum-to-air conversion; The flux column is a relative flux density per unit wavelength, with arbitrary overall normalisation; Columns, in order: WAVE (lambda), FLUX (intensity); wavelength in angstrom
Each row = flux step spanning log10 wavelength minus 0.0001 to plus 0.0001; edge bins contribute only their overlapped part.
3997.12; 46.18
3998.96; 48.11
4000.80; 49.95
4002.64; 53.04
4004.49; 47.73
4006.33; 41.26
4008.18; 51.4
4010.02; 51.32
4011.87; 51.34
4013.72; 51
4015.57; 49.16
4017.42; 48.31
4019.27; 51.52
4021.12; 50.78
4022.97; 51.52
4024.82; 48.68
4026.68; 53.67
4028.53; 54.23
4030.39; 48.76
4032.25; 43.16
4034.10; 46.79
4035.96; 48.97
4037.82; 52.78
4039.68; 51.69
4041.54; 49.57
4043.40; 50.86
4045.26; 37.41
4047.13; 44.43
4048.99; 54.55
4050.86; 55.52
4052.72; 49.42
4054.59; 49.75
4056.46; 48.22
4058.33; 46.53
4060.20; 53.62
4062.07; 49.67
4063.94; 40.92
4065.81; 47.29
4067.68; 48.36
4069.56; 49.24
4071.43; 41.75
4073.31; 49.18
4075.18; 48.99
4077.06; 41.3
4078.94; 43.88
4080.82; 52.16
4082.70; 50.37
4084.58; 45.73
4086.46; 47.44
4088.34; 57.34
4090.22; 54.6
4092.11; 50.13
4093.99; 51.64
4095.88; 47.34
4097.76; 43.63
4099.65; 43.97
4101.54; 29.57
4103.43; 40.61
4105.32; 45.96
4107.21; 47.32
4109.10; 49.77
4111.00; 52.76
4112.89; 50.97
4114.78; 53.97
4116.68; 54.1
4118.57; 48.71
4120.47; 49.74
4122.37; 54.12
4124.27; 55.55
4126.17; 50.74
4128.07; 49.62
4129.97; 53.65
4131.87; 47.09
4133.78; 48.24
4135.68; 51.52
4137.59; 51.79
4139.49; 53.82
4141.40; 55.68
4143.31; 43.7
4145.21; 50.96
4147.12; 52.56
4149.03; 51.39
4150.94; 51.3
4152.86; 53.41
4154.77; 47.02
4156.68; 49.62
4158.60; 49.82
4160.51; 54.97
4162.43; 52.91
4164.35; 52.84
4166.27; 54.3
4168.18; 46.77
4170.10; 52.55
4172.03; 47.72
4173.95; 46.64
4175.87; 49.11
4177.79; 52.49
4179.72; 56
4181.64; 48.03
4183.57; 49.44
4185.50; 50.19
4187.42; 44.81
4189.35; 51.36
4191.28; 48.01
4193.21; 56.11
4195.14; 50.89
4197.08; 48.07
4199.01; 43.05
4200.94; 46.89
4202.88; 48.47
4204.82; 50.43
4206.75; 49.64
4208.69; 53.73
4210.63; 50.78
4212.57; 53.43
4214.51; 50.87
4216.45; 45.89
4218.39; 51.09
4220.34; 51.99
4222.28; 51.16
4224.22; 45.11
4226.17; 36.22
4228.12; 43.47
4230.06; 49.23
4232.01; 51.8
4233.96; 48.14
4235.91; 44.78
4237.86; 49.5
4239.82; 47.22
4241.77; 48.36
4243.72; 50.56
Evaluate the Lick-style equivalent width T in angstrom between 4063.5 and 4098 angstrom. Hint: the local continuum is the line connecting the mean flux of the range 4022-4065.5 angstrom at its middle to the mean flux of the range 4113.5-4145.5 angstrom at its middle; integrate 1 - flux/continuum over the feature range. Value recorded 1.3 angstrom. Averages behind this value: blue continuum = 49.1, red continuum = 51.4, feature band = 48.2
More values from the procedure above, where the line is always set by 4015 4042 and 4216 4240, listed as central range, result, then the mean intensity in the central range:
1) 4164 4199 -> -1.5 angstrom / 50.1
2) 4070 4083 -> 0.7 angstrom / 46.7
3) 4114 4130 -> -1.1 angstrom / 52.1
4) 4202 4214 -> -0.9 angstrom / 51.1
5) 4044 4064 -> 0.4 angstrom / 48.5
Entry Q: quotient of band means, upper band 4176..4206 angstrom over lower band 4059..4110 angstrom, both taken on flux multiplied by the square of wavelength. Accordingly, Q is 1.1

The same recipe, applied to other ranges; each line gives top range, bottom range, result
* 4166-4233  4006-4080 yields 1.09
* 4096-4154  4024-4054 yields 1.05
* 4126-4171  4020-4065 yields 1.09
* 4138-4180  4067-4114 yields 1.11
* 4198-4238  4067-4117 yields 1.08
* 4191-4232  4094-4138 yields 1.05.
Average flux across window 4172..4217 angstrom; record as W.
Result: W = 49.7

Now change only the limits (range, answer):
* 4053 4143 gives 48.9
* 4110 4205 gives 50.7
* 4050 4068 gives 48.9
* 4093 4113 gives 45.6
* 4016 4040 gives 50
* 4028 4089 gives 48.4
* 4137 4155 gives 51.3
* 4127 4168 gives 51.2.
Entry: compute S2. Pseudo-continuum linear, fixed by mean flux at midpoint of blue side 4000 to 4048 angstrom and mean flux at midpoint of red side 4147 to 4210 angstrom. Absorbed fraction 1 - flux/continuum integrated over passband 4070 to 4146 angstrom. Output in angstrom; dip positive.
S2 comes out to 1.2 angstrom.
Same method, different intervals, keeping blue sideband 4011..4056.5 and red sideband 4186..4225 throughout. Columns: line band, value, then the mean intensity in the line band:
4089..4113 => 1.4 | 46.8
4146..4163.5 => -0.6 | 51.4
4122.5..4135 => -0.3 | 51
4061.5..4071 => 0.6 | 46.7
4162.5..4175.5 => -0.2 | 50.3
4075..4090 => 0.3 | 48.7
